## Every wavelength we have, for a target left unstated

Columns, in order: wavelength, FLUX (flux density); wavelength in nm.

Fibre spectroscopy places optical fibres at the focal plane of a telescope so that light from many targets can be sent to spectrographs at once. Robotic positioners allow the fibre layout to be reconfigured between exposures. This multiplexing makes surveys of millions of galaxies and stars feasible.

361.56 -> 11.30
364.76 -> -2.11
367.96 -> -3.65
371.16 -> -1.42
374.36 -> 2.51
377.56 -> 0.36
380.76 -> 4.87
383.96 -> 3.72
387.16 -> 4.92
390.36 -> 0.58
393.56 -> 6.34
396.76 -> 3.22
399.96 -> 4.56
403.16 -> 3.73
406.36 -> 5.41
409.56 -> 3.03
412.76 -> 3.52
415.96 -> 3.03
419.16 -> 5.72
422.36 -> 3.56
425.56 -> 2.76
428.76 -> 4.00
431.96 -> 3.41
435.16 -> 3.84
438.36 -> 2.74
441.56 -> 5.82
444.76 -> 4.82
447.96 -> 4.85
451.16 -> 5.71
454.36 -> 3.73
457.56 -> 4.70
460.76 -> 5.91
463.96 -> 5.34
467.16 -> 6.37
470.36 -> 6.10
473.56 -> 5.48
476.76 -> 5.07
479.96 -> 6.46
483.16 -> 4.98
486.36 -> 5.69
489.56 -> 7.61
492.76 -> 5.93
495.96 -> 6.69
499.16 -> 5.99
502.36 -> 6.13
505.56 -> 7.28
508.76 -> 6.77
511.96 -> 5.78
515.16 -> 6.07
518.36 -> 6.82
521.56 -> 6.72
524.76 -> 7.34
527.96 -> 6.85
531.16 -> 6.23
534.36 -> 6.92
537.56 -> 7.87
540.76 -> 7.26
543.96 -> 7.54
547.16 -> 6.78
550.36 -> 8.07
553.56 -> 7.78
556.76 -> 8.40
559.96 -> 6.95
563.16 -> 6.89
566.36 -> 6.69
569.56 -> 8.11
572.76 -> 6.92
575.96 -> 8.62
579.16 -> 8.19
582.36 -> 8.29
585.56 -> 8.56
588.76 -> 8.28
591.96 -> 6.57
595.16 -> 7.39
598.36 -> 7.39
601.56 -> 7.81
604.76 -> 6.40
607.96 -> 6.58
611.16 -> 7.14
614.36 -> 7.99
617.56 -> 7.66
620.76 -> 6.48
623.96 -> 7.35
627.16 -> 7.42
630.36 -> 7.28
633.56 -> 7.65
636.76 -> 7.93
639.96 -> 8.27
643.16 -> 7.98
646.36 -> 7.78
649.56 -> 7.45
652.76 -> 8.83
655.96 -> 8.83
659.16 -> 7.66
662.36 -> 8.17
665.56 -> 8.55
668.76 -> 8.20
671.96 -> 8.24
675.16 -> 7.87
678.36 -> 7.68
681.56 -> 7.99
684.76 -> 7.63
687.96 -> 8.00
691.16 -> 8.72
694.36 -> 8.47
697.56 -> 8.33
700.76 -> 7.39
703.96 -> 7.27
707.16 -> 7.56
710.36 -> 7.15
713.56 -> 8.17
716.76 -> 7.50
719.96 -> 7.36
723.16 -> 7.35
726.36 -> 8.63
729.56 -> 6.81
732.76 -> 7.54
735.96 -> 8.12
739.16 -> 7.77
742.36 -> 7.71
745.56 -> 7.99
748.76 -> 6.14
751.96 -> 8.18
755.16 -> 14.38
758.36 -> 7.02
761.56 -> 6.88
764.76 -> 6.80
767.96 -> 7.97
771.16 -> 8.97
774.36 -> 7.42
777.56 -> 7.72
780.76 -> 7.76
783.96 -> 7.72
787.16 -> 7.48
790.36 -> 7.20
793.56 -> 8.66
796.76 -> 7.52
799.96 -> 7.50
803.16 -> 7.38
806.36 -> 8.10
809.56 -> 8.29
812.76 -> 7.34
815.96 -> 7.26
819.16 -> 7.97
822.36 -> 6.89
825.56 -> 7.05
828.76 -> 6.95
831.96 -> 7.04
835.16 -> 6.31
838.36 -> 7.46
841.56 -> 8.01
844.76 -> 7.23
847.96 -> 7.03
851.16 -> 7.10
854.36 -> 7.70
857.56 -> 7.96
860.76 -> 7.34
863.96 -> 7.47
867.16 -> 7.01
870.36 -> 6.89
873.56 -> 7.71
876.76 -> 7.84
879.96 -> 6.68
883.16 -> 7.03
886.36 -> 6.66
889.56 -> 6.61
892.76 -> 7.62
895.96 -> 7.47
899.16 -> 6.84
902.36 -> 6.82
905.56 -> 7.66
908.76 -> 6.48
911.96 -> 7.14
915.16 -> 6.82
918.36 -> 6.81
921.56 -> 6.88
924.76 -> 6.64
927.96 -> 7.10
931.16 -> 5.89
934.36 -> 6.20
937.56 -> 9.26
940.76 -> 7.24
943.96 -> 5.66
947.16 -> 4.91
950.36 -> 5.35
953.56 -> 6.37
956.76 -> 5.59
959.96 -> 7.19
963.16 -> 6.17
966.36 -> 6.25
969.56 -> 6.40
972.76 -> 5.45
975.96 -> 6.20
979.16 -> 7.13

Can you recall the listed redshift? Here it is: 0.15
